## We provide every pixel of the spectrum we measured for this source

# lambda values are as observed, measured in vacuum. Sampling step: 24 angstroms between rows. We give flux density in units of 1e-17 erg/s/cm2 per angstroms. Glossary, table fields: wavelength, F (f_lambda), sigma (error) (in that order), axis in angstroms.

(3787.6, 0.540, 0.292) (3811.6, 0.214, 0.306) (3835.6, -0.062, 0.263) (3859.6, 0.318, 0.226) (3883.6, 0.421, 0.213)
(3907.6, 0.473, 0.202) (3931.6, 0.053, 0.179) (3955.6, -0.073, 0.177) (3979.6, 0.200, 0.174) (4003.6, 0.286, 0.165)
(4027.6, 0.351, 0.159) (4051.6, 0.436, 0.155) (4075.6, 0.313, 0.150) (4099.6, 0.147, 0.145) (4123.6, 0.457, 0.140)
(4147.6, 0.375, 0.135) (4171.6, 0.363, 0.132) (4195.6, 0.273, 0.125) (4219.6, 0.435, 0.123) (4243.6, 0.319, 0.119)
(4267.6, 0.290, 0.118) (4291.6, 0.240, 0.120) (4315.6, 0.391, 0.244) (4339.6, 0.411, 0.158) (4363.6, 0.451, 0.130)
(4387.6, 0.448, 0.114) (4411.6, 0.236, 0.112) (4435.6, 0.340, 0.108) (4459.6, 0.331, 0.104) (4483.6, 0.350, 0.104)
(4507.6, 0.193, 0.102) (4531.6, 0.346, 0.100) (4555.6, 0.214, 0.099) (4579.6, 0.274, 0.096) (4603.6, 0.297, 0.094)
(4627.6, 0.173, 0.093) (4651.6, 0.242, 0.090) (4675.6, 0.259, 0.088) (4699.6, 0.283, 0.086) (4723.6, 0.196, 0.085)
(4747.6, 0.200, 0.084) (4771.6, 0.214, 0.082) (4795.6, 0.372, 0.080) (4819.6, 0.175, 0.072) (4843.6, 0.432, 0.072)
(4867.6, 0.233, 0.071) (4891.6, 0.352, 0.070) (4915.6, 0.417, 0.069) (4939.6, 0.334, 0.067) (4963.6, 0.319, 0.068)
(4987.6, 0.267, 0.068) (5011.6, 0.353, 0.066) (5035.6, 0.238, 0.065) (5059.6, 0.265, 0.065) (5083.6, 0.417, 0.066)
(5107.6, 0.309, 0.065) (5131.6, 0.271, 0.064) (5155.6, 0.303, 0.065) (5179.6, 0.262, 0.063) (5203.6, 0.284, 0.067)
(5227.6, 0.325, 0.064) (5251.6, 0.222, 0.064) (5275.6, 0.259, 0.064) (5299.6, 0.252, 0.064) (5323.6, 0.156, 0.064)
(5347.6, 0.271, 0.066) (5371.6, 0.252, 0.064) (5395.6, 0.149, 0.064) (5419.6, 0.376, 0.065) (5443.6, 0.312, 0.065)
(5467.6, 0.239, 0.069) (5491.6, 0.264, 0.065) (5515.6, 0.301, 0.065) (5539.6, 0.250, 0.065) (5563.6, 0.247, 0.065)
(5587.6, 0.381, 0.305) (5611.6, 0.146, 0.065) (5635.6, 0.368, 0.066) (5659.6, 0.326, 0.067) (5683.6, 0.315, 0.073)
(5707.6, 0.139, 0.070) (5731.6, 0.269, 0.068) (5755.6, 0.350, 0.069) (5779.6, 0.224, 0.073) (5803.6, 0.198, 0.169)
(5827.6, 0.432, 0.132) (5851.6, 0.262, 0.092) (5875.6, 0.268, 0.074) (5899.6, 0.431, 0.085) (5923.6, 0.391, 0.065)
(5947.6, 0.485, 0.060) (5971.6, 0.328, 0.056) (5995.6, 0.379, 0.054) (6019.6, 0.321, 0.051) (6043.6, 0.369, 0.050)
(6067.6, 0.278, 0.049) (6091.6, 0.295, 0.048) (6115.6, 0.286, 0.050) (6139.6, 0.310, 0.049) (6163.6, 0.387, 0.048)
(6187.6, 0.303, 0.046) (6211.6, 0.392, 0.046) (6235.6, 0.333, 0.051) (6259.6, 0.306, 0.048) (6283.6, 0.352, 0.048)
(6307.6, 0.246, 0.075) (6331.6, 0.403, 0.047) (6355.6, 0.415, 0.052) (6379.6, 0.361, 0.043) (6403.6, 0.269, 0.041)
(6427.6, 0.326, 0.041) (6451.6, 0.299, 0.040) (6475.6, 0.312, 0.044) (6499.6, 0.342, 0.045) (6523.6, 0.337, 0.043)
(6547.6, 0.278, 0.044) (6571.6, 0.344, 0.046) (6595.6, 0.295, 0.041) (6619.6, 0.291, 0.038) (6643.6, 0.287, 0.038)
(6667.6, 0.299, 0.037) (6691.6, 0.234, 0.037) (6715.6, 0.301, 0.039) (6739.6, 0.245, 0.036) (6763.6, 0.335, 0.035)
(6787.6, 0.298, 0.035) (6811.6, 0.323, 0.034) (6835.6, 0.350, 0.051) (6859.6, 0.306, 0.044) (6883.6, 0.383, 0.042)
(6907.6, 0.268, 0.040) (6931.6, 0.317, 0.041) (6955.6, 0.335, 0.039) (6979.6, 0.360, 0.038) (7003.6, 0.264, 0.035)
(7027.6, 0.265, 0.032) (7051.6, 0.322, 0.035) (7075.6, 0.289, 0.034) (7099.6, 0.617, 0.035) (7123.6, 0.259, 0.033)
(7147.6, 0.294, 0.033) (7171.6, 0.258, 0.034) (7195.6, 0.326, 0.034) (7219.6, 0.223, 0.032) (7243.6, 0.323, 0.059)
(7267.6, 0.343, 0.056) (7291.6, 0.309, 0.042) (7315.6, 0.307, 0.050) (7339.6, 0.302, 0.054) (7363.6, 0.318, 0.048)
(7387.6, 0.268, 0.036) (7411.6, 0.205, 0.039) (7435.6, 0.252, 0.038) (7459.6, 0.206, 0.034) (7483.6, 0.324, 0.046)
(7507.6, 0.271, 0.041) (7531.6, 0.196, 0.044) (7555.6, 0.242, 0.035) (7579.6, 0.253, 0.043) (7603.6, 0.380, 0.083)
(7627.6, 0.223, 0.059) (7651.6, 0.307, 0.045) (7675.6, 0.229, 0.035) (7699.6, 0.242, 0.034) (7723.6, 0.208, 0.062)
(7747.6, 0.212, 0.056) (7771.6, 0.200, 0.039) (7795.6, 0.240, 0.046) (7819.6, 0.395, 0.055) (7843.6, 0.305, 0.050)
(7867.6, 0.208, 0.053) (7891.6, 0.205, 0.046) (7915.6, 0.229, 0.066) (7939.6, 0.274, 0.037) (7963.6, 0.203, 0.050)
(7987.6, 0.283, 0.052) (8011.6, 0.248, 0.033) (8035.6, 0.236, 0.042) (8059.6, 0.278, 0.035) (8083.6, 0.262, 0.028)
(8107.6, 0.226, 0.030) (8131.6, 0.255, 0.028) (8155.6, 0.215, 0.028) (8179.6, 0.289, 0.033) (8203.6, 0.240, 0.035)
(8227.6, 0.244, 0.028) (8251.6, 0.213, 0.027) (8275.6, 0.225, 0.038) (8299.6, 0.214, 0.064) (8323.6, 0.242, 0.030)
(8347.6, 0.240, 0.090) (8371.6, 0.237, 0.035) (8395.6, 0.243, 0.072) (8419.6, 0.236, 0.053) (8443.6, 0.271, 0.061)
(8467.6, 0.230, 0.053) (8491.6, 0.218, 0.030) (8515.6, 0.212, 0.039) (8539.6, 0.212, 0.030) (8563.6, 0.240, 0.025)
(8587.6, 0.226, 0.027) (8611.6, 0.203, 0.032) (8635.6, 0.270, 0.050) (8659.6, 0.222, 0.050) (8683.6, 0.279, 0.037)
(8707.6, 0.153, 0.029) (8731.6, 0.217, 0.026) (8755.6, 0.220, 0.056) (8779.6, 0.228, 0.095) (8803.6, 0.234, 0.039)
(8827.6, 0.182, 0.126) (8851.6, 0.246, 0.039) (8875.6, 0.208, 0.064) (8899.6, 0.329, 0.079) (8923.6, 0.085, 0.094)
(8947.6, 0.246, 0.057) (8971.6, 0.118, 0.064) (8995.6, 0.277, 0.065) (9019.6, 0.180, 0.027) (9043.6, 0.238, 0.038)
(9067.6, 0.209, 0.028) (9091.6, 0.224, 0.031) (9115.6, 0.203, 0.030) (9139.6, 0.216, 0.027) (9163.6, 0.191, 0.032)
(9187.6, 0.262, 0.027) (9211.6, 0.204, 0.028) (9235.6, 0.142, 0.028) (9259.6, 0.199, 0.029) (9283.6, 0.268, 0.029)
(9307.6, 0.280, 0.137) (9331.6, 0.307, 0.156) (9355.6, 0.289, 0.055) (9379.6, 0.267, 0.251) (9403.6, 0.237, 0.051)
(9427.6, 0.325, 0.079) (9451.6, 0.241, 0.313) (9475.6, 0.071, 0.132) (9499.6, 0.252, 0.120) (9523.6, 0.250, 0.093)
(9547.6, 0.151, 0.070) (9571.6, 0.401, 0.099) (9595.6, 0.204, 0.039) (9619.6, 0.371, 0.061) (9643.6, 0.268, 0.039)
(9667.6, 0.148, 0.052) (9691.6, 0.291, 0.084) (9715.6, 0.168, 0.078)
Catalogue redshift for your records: 0.08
